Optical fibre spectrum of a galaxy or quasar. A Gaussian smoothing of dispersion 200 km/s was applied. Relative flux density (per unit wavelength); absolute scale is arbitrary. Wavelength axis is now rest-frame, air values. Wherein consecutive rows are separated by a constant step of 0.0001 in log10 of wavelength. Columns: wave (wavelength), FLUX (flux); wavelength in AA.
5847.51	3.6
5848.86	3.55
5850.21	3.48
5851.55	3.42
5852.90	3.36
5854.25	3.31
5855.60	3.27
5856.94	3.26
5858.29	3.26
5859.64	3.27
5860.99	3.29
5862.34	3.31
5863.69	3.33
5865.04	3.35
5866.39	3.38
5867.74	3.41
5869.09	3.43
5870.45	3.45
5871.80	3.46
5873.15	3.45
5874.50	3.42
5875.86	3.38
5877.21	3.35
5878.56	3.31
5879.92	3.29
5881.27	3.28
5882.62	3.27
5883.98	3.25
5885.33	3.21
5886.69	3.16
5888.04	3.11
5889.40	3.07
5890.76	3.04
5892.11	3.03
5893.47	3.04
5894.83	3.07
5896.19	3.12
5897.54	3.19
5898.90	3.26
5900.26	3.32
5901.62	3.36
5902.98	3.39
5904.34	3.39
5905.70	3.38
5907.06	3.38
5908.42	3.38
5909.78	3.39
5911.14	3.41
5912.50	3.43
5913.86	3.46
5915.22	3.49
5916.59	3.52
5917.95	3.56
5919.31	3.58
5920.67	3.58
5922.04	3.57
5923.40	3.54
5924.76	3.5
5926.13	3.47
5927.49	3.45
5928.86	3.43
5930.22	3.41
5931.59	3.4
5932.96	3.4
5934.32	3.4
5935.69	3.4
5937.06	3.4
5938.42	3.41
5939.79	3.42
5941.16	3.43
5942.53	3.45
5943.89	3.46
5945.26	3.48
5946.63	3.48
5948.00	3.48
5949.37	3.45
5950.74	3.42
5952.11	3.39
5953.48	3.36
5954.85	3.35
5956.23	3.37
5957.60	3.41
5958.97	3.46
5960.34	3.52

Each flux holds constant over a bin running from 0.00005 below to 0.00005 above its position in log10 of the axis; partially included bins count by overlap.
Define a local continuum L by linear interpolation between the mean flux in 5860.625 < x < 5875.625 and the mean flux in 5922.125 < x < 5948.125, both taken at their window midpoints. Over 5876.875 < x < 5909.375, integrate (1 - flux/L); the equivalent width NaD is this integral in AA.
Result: 1.7 AA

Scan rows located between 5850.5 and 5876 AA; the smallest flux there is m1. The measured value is 3.26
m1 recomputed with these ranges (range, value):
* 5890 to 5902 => 3.03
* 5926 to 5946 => 3.4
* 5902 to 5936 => 3.38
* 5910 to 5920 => 3.41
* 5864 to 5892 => 3.04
